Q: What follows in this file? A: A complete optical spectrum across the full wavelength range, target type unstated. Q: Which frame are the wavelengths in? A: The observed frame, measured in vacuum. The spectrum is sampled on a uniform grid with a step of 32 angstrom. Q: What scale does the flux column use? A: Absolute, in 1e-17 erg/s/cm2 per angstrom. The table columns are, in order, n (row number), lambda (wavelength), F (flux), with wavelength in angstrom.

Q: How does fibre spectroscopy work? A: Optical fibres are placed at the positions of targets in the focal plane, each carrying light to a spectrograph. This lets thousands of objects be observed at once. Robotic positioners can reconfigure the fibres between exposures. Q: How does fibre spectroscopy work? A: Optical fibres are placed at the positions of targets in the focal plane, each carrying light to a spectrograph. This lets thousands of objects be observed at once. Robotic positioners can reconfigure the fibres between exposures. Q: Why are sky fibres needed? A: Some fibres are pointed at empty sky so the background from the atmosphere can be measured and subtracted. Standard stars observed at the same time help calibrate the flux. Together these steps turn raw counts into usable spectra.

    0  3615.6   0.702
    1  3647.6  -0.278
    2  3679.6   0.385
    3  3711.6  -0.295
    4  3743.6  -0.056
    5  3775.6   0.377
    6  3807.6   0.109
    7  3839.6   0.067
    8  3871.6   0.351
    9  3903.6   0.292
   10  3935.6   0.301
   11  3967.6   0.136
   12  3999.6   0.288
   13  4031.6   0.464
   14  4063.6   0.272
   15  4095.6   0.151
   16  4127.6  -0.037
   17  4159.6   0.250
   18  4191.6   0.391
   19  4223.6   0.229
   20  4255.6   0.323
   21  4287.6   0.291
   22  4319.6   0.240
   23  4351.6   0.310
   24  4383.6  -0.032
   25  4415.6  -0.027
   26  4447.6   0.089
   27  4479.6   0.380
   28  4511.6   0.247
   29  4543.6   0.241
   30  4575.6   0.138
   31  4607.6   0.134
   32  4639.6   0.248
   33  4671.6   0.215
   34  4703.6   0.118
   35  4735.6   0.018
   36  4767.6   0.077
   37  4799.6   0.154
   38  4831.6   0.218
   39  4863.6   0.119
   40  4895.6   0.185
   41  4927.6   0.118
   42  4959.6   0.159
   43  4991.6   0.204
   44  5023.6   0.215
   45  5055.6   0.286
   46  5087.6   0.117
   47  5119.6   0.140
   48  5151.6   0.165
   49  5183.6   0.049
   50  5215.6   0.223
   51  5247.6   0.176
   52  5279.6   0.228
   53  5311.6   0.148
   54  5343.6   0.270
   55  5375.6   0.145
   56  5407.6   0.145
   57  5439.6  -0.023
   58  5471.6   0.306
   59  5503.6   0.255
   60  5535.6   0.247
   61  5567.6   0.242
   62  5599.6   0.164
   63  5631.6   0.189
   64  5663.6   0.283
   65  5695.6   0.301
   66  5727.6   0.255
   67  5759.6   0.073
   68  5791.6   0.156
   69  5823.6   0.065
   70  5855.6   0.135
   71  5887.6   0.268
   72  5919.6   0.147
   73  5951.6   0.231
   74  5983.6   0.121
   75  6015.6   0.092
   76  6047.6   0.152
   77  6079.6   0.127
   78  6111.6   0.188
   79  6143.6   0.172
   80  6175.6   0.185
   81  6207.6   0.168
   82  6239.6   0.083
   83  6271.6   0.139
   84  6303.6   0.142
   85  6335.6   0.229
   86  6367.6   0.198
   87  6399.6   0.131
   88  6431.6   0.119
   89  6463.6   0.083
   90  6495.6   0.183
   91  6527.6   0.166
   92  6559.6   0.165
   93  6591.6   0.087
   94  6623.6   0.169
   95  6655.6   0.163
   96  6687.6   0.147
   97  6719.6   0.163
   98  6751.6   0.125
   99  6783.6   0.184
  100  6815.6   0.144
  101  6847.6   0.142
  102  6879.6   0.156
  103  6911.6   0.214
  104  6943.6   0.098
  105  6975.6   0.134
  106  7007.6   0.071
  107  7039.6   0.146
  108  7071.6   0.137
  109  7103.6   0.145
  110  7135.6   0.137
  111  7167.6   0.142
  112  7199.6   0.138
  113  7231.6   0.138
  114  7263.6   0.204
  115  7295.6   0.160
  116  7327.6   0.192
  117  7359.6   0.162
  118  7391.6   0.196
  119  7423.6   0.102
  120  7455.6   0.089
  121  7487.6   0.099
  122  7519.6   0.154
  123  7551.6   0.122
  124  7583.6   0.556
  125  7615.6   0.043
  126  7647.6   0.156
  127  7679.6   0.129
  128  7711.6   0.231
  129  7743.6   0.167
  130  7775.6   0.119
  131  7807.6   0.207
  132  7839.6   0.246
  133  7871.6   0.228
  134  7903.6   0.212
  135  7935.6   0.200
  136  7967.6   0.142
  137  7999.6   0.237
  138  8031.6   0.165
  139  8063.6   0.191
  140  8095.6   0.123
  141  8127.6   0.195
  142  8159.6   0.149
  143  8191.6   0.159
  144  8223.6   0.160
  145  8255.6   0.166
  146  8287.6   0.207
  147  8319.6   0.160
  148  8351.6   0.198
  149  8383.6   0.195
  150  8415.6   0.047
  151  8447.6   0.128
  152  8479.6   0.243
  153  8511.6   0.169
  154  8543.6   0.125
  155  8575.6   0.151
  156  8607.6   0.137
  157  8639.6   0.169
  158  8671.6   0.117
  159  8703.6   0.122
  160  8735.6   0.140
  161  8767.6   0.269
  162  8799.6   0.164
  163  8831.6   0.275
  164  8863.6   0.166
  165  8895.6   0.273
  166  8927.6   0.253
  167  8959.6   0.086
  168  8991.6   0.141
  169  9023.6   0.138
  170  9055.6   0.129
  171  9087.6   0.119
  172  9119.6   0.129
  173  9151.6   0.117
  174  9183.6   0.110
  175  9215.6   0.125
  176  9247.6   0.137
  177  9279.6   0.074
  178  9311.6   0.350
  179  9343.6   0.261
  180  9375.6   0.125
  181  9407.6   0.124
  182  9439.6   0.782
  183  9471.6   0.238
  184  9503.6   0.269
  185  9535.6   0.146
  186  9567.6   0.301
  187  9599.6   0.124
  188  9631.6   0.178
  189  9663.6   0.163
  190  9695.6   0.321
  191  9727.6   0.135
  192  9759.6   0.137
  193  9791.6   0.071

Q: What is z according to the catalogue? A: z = 1.04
